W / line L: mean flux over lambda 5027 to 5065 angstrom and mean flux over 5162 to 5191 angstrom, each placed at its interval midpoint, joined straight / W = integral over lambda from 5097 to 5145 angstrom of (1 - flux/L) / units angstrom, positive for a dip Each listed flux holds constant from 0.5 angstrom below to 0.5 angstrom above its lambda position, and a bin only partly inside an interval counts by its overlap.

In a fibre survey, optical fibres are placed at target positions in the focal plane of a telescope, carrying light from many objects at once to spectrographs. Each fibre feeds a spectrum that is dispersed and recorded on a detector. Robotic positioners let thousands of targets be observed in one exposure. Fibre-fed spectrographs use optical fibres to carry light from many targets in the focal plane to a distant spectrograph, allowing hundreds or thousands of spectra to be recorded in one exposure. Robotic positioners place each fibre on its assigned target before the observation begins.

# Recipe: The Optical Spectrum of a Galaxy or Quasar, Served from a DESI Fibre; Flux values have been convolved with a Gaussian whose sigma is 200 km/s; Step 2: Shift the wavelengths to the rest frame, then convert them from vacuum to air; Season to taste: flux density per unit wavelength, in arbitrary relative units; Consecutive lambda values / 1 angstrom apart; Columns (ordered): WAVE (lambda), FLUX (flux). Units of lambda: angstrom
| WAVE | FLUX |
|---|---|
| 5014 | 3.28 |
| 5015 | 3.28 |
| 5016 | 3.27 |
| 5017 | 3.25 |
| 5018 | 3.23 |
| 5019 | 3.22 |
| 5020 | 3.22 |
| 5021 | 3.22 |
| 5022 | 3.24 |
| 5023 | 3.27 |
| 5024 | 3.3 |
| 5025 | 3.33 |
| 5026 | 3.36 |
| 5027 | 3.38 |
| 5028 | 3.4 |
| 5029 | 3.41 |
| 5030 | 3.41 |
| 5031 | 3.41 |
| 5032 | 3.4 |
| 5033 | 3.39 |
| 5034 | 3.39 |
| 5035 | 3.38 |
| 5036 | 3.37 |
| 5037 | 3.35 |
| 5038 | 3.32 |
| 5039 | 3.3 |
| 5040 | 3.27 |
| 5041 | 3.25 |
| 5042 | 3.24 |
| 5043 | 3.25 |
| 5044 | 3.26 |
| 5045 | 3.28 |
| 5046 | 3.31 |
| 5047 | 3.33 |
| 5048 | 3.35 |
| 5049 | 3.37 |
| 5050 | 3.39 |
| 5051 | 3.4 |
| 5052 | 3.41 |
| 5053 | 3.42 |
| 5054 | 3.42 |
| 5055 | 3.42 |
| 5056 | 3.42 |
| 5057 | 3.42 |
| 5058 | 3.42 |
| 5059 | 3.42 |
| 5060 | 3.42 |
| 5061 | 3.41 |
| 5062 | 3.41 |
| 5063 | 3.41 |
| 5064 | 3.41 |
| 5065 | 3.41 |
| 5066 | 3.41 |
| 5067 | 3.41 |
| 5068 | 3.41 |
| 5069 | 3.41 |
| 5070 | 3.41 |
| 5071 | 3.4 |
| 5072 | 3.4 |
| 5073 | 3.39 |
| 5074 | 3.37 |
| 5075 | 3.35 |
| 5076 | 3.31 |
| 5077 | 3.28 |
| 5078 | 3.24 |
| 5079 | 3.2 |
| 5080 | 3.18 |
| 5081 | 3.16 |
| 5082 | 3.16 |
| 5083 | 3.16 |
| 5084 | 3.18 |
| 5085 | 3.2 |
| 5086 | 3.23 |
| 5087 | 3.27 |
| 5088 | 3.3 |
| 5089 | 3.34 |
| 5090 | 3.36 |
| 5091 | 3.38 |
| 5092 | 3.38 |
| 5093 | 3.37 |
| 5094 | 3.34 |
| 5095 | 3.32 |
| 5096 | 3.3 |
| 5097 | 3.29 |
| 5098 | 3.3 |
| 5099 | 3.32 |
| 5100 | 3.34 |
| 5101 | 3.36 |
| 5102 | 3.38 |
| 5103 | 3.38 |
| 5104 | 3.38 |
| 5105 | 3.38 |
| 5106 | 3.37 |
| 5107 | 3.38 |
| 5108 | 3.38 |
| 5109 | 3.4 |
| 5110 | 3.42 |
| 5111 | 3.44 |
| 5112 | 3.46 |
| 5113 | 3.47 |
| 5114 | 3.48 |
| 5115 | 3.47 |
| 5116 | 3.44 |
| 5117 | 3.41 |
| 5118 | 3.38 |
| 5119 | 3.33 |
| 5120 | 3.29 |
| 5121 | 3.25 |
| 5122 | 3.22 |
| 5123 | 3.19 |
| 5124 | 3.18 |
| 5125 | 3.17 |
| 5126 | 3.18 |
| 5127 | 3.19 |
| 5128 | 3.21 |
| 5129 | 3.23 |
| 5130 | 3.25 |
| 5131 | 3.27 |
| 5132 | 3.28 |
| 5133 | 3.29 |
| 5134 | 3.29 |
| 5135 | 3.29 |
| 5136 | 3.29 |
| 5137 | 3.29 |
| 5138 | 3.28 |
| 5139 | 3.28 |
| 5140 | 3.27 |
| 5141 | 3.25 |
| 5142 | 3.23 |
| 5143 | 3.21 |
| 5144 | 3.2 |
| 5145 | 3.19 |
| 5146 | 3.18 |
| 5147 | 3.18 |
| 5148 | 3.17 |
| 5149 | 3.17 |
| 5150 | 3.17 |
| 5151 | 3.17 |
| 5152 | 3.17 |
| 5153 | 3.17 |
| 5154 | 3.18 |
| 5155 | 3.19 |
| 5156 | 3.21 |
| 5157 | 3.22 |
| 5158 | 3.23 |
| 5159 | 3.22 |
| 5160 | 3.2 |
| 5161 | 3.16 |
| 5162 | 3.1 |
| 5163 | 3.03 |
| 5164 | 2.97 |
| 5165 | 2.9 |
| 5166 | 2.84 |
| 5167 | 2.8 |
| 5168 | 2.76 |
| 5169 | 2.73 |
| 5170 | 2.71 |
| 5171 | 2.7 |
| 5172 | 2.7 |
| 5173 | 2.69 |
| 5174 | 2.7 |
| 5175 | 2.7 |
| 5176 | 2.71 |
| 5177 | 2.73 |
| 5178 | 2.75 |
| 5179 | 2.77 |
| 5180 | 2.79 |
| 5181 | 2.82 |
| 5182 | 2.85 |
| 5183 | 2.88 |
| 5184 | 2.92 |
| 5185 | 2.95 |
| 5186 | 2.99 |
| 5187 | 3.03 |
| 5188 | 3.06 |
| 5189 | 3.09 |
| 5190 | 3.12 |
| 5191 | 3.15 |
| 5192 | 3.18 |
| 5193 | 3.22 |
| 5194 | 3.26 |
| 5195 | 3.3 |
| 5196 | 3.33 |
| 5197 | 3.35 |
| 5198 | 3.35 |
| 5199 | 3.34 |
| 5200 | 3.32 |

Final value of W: -3.7 angstrom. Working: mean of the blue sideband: 3.37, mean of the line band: 3.31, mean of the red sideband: 2.86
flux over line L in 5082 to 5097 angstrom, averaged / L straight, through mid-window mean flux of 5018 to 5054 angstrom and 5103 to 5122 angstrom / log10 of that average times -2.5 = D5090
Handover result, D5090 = 0.03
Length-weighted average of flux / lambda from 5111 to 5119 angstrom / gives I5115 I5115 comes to 3.44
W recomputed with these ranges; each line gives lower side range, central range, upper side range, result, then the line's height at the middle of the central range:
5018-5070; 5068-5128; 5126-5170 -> -1.29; 3.25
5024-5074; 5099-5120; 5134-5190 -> -1.37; 3.19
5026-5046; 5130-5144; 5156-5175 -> -1.16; 3.02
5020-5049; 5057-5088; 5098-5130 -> 0.02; 3.33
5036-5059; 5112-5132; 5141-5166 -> -0.54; 3.21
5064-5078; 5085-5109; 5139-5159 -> -0.15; 3.32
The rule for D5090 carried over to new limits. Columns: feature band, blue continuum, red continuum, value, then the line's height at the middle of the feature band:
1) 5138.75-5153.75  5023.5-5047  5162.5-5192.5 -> -0.080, 2.97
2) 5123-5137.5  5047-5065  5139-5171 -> -0.022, 3.18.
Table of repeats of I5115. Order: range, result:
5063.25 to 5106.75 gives 3.32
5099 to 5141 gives 3.32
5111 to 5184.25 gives 3.12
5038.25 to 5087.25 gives 3.33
